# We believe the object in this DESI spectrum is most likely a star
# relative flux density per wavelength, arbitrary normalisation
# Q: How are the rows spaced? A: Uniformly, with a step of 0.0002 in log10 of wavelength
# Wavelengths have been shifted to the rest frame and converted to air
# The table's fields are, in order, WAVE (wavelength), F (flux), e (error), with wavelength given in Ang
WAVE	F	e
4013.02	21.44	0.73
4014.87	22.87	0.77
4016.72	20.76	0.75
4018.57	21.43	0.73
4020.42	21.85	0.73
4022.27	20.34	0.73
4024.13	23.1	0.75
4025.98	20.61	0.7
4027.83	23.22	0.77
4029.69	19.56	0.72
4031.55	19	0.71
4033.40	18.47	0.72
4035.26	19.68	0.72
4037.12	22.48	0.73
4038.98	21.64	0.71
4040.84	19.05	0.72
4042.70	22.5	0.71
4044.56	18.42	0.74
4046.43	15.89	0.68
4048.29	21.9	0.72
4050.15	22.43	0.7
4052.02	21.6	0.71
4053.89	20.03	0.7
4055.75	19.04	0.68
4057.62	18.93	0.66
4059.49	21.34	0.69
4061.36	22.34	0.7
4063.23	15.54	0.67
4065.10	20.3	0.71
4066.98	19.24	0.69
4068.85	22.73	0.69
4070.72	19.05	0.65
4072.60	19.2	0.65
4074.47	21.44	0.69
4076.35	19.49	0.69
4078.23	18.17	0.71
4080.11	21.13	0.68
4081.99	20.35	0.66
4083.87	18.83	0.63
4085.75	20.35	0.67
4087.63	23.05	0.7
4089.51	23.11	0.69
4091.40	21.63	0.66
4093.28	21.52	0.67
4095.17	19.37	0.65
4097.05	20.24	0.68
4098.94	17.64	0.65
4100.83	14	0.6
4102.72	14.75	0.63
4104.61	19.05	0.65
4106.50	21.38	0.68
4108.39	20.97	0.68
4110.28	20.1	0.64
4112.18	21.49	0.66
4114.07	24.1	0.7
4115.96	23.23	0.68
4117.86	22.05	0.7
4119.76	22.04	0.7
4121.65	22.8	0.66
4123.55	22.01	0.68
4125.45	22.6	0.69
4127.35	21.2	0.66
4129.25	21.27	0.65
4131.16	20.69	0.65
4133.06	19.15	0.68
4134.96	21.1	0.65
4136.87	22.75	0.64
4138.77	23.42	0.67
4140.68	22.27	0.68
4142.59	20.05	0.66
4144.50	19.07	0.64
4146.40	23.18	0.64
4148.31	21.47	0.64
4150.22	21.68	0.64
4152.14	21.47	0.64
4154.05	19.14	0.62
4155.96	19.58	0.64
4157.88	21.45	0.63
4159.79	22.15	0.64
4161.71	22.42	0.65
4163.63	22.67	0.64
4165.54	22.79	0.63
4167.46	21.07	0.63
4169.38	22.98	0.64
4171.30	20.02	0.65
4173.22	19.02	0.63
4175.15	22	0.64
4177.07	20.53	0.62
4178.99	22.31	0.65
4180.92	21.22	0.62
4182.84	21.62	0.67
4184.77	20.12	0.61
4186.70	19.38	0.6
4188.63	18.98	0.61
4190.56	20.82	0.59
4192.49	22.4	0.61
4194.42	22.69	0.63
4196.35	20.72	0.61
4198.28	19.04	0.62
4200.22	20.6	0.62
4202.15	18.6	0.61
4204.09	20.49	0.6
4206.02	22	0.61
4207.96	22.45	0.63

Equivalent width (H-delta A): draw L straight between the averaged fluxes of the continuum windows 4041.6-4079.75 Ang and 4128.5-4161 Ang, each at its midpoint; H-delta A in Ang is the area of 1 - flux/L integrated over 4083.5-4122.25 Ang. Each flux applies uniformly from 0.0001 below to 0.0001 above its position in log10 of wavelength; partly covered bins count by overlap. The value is 0.0 Ang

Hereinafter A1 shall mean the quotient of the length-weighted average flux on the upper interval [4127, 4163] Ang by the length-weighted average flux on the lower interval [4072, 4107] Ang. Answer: 1.1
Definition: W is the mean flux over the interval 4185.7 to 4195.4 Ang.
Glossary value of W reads 20.8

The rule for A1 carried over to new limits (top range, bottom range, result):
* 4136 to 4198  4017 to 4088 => 1.05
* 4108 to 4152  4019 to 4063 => 1.06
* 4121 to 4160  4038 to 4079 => 1.07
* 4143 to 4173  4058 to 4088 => 1.06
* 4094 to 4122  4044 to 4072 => 1.01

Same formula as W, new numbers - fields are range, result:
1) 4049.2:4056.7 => 20.8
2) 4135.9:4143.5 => 22.1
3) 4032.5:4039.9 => 20.6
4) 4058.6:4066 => 19.9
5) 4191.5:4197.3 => 21.9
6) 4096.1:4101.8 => 17.3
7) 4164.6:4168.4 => 21.9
